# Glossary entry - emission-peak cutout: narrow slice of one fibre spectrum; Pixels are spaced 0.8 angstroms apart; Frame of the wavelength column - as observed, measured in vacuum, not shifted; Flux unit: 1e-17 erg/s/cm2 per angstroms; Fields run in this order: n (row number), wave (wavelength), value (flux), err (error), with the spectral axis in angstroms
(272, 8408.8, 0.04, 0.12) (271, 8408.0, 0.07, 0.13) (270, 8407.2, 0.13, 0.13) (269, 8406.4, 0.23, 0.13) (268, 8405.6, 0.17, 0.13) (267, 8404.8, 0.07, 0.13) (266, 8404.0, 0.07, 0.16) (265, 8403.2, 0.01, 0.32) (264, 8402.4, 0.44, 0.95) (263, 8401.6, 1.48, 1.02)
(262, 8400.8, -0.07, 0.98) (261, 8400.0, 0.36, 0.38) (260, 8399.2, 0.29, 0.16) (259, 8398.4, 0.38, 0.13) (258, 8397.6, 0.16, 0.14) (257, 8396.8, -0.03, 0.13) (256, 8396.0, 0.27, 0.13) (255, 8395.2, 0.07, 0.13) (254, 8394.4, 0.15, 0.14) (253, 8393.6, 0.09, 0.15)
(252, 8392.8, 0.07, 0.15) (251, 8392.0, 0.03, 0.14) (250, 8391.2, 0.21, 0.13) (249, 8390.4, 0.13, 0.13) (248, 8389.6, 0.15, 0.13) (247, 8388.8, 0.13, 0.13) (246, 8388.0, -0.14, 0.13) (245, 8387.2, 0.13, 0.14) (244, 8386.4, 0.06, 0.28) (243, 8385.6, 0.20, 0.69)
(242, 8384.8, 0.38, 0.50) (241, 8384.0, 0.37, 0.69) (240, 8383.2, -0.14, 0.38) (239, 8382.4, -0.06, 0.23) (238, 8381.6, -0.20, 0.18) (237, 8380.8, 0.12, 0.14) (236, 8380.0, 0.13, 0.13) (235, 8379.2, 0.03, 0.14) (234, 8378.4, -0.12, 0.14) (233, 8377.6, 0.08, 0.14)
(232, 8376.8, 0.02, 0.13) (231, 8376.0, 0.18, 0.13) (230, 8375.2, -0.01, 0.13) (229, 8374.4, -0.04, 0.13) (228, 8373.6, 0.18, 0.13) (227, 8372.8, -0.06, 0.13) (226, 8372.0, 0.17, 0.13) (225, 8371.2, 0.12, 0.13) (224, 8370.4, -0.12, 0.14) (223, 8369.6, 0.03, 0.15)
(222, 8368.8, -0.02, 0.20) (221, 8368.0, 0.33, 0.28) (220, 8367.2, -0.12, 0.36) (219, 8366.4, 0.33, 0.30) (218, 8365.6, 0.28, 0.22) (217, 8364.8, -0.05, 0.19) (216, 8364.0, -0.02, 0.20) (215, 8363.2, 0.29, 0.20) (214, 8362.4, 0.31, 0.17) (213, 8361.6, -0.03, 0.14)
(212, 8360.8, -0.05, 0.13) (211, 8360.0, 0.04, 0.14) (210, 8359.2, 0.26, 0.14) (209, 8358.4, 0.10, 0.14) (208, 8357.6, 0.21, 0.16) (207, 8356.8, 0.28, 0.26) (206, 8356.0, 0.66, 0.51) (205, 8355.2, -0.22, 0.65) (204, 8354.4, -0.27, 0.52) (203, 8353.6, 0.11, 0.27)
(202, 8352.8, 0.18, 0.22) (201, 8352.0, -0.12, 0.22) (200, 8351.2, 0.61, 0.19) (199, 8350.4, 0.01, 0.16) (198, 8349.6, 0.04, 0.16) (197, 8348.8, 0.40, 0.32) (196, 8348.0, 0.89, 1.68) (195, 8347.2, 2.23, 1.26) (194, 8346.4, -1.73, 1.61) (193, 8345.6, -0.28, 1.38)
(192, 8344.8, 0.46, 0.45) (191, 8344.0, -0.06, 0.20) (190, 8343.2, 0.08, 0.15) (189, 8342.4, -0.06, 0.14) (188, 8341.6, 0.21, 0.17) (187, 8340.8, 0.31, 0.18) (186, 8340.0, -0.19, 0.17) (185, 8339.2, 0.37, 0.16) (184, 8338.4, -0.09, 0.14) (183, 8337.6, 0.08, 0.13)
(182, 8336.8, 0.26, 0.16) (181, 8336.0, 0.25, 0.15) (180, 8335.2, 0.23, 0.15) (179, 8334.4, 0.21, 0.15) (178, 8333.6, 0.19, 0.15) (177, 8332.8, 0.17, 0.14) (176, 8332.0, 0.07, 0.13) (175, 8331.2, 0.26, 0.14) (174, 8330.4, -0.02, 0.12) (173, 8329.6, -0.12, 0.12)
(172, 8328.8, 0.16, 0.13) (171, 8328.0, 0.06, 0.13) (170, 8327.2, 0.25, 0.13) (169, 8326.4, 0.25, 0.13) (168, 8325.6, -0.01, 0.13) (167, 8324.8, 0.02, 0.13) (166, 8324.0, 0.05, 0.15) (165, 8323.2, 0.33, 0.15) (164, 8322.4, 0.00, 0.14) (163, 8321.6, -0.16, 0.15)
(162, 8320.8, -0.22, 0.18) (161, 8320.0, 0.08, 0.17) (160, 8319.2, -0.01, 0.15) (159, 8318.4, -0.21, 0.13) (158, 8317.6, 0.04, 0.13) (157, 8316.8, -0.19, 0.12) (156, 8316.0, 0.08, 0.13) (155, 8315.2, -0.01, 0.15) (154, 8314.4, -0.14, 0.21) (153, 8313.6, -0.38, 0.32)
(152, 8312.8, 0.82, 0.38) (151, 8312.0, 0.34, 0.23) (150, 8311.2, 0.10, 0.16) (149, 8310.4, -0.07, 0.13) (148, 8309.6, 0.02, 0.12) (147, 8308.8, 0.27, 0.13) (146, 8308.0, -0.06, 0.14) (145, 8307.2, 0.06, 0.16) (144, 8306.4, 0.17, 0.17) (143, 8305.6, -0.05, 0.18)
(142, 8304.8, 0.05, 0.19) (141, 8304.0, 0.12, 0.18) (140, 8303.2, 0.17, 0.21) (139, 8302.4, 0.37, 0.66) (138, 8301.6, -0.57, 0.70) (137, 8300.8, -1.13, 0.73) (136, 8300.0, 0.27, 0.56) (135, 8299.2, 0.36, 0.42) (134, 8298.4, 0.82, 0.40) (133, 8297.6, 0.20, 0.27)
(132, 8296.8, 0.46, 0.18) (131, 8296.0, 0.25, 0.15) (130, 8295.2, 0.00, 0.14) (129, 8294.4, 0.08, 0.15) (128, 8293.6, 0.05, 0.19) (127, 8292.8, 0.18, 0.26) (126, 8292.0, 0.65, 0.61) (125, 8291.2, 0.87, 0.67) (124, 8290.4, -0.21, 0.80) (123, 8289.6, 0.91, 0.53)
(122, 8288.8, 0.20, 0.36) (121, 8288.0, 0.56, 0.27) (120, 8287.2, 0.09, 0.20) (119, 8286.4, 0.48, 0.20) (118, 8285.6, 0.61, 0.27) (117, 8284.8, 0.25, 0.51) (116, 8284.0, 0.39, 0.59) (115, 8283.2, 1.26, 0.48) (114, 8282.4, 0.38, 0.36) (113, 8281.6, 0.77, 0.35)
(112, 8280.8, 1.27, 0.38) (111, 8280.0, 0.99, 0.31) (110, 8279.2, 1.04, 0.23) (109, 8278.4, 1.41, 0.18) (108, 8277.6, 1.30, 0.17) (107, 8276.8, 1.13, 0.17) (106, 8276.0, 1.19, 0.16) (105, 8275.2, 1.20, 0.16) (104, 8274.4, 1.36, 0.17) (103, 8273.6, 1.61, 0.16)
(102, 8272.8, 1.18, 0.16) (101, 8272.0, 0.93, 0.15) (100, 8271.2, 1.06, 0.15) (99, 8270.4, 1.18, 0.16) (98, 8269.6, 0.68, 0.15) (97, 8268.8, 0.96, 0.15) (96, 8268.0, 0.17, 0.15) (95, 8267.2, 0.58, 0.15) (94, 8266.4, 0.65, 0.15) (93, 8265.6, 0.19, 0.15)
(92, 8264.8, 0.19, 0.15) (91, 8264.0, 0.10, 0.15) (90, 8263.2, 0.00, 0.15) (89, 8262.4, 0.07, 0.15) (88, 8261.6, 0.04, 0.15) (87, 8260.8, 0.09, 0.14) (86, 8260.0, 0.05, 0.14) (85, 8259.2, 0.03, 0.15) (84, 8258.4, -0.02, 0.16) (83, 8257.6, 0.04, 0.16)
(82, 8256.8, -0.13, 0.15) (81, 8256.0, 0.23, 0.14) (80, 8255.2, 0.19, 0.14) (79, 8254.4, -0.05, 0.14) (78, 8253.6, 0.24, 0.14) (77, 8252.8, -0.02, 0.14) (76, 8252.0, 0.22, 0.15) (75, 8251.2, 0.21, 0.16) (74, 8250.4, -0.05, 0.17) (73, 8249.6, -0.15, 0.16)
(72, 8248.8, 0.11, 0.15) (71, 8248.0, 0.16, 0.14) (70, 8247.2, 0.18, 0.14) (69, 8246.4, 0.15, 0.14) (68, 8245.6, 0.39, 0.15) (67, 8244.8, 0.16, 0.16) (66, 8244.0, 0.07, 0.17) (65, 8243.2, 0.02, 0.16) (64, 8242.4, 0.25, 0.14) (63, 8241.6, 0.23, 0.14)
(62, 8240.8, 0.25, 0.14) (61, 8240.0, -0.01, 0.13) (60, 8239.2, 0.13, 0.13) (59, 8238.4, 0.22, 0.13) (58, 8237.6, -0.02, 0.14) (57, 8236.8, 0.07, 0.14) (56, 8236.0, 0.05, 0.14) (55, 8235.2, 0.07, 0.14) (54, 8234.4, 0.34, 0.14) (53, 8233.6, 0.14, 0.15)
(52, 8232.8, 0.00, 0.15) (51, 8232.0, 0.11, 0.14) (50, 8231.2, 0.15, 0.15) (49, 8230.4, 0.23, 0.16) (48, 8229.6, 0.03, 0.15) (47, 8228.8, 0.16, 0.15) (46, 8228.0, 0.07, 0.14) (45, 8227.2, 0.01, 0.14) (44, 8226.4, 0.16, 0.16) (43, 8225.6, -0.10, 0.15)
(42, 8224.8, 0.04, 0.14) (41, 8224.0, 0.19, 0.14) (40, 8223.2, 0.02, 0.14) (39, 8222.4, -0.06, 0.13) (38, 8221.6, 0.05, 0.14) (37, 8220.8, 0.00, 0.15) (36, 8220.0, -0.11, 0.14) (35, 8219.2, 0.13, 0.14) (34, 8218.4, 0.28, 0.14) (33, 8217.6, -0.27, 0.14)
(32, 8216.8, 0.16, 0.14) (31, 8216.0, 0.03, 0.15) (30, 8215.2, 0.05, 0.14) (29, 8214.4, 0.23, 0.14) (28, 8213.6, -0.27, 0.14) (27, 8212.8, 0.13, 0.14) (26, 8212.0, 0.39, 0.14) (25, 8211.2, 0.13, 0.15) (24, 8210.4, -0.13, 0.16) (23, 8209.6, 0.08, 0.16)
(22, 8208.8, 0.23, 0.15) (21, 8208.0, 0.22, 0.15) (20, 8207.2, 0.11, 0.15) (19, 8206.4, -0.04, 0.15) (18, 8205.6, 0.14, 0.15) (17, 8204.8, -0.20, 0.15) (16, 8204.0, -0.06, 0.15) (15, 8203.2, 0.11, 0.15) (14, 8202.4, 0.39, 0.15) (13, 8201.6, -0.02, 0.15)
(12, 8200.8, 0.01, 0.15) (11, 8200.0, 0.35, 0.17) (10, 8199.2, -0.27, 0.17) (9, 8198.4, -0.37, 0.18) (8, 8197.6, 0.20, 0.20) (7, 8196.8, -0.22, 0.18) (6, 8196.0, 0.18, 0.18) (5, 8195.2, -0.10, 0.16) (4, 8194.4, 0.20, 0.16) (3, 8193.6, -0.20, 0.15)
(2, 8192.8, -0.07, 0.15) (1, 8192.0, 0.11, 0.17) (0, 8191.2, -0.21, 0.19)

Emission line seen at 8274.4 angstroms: [O II] 3727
